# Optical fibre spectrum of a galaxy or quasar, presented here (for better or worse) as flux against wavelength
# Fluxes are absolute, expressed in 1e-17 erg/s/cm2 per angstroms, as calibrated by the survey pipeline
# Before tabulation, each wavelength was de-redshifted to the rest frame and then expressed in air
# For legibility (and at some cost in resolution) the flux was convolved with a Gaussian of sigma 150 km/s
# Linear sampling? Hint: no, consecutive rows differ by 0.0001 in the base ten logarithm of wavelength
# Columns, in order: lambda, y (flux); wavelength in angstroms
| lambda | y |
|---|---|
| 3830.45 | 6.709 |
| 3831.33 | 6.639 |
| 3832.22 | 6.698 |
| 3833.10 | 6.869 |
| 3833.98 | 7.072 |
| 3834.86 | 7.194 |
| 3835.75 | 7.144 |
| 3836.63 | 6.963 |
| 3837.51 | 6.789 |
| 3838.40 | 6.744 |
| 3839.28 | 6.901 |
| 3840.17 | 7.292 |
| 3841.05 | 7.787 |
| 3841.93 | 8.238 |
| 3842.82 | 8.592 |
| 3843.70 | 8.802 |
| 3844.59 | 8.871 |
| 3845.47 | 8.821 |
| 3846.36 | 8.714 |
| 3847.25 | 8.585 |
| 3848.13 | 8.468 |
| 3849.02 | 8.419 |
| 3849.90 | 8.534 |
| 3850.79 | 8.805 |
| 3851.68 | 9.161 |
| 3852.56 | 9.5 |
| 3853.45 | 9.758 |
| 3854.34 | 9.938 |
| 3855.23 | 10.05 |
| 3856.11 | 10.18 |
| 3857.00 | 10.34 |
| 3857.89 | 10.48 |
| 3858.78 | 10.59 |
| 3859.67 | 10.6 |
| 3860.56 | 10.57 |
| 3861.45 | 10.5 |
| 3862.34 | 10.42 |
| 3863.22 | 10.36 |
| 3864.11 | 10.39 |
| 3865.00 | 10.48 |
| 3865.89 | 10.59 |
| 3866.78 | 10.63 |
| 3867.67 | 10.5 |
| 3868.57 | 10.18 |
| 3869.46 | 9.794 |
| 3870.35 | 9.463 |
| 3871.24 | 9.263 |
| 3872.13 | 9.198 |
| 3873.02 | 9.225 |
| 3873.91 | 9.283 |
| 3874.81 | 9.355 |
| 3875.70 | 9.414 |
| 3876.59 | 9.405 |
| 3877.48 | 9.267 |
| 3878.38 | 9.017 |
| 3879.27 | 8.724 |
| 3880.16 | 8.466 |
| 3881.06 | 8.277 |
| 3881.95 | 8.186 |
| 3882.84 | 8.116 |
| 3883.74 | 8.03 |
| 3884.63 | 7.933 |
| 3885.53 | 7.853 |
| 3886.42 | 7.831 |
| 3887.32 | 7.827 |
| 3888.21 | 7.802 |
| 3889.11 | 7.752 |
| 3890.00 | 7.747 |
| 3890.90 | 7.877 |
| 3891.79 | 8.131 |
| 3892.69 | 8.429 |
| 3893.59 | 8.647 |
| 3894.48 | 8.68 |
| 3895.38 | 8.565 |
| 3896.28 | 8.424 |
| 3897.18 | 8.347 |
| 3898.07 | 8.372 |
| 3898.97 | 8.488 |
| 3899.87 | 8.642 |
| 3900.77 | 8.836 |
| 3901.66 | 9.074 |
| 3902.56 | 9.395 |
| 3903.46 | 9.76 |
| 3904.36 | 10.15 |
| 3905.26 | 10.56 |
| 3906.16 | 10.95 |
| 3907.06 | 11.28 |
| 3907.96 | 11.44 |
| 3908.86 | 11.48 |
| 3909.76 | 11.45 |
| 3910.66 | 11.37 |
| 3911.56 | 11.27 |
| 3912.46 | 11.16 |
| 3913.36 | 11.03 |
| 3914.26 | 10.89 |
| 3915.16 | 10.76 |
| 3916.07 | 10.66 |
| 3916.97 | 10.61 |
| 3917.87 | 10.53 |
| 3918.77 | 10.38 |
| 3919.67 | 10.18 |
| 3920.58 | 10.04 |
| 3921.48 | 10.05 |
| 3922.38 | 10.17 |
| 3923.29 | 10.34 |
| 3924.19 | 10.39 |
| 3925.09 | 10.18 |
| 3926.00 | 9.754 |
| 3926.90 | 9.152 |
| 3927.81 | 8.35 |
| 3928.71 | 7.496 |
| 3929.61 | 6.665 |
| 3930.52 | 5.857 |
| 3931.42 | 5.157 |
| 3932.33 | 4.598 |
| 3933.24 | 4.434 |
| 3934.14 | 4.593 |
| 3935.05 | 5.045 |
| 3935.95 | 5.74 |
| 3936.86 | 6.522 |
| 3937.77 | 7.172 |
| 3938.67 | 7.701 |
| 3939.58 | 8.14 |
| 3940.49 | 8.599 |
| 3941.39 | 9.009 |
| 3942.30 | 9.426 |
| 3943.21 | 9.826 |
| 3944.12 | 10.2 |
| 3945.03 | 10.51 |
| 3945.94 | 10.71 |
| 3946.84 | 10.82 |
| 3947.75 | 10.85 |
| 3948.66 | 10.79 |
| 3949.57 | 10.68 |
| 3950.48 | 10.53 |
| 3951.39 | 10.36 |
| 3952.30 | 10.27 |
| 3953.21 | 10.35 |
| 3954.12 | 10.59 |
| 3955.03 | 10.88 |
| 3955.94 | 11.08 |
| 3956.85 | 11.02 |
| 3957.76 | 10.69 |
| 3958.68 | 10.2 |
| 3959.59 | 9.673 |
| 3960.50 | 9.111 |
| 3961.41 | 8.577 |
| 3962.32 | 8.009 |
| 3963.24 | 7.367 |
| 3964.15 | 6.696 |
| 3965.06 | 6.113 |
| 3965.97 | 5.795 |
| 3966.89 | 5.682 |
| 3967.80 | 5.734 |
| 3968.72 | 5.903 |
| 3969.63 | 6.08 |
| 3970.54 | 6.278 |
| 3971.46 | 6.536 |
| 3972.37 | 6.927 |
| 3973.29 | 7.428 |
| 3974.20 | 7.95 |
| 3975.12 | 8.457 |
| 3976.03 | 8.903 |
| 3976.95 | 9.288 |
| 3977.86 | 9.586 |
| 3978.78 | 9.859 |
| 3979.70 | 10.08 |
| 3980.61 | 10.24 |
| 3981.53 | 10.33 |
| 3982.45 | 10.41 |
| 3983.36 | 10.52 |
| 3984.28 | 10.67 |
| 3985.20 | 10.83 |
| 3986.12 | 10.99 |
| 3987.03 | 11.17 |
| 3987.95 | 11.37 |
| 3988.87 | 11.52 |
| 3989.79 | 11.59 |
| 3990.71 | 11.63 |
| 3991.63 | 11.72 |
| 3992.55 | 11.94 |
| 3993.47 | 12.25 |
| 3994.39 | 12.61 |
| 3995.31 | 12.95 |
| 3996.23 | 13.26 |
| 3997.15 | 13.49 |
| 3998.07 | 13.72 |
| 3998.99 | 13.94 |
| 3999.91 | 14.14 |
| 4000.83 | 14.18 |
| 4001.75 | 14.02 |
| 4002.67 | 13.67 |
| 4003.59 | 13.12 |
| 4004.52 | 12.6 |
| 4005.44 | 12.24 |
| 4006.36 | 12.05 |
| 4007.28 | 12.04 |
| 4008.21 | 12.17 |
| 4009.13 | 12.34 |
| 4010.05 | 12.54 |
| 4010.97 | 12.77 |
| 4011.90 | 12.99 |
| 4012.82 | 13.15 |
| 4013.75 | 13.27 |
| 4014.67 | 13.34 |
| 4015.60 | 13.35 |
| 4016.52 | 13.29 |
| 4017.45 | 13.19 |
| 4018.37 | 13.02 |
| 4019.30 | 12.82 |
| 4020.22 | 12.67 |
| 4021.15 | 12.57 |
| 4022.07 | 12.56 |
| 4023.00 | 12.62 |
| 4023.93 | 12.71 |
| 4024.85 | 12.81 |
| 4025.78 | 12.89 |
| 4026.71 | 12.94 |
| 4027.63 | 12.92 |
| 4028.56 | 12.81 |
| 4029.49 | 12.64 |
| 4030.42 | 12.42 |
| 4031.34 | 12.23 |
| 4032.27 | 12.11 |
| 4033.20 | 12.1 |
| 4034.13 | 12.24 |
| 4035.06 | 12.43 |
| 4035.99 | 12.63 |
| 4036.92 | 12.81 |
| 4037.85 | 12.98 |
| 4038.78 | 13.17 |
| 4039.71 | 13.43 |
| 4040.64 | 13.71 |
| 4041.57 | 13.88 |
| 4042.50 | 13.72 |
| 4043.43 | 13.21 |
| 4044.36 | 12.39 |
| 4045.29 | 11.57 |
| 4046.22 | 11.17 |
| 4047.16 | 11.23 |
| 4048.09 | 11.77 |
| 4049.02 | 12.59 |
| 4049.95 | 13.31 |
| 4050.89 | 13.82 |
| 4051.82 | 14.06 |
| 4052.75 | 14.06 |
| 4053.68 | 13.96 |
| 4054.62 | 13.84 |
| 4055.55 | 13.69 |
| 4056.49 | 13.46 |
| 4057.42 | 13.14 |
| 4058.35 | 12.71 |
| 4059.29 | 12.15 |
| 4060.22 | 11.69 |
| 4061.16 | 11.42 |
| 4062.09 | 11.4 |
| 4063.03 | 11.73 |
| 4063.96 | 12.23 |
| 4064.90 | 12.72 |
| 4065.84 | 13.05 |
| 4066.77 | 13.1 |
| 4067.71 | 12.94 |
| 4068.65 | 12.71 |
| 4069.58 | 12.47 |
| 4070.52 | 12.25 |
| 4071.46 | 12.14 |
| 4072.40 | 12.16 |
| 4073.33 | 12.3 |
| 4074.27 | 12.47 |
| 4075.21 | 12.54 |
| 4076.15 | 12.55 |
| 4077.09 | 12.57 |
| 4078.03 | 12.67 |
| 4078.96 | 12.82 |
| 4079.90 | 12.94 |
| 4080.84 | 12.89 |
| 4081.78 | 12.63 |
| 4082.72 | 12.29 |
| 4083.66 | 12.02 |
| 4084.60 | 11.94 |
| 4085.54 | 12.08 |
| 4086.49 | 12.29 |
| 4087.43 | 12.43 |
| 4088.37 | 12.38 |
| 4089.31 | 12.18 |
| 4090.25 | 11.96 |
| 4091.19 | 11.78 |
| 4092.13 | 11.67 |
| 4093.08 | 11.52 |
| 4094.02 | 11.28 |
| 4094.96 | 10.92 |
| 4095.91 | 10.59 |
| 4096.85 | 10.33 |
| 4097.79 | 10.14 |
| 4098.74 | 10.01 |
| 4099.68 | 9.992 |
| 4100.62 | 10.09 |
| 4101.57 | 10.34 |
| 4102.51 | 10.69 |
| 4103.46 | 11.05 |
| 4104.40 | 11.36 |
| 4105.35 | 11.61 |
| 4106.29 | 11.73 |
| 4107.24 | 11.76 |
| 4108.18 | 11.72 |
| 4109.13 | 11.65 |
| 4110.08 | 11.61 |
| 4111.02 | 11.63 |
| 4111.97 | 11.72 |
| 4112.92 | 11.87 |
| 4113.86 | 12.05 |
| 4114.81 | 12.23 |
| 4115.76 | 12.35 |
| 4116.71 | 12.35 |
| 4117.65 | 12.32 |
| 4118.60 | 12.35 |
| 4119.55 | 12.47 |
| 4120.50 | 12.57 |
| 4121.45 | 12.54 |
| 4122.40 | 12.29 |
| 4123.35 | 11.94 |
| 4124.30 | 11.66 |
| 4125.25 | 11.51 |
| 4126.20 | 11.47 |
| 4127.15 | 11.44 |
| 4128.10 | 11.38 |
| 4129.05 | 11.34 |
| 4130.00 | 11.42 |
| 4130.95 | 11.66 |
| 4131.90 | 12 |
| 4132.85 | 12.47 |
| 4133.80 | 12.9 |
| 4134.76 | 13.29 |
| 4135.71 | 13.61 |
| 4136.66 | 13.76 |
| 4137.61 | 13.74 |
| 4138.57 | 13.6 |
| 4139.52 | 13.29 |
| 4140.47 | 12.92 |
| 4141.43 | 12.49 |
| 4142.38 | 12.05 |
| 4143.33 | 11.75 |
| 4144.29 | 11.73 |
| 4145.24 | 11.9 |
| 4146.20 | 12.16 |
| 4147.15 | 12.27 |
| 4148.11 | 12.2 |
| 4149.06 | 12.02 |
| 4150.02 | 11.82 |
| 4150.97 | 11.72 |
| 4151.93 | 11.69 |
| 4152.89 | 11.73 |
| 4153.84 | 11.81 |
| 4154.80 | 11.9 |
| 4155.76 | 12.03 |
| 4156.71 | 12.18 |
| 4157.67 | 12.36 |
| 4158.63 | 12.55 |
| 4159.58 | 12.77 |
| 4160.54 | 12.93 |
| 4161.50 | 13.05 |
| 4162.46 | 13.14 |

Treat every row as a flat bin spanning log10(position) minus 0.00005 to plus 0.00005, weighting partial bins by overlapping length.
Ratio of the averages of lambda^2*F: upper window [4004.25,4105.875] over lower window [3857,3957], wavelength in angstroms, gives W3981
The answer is 1.43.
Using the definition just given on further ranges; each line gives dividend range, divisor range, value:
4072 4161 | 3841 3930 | 1.43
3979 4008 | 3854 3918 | 1.33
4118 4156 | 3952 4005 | 1.30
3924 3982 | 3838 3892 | 0.98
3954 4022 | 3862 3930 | 1.20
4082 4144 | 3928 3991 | 1.46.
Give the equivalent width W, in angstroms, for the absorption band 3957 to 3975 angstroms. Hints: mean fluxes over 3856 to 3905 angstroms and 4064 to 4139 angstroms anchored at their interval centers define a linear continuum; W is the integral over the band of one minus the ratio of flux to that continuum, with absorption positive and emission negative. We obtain 4.9 angstroms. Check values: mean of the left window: 9.16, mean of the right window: 12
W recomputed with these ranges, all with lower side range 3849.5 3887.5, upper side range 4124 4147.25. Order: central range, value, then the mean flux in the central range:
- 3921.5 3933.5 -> 2.5 angstroms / 8.02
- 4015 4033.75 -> -2.7 angstroms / 12.7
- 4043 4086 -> -3.8 angstroms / 12.6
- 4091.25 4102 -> 1.1 angstroms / 10.7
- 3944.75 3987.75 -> 5.4 angstroms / 9.19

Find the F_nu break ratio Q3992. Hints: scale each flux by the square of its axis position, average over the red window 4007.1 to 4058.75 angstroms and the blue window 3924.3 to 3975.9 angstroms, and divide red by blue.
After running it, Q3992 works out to 1.6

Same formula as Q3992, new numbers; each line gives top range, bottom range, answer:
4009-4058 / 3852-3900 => 1.52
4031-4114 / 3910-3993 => 1.41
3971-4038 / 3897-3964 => 1.32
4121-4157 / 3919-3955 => 1.53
